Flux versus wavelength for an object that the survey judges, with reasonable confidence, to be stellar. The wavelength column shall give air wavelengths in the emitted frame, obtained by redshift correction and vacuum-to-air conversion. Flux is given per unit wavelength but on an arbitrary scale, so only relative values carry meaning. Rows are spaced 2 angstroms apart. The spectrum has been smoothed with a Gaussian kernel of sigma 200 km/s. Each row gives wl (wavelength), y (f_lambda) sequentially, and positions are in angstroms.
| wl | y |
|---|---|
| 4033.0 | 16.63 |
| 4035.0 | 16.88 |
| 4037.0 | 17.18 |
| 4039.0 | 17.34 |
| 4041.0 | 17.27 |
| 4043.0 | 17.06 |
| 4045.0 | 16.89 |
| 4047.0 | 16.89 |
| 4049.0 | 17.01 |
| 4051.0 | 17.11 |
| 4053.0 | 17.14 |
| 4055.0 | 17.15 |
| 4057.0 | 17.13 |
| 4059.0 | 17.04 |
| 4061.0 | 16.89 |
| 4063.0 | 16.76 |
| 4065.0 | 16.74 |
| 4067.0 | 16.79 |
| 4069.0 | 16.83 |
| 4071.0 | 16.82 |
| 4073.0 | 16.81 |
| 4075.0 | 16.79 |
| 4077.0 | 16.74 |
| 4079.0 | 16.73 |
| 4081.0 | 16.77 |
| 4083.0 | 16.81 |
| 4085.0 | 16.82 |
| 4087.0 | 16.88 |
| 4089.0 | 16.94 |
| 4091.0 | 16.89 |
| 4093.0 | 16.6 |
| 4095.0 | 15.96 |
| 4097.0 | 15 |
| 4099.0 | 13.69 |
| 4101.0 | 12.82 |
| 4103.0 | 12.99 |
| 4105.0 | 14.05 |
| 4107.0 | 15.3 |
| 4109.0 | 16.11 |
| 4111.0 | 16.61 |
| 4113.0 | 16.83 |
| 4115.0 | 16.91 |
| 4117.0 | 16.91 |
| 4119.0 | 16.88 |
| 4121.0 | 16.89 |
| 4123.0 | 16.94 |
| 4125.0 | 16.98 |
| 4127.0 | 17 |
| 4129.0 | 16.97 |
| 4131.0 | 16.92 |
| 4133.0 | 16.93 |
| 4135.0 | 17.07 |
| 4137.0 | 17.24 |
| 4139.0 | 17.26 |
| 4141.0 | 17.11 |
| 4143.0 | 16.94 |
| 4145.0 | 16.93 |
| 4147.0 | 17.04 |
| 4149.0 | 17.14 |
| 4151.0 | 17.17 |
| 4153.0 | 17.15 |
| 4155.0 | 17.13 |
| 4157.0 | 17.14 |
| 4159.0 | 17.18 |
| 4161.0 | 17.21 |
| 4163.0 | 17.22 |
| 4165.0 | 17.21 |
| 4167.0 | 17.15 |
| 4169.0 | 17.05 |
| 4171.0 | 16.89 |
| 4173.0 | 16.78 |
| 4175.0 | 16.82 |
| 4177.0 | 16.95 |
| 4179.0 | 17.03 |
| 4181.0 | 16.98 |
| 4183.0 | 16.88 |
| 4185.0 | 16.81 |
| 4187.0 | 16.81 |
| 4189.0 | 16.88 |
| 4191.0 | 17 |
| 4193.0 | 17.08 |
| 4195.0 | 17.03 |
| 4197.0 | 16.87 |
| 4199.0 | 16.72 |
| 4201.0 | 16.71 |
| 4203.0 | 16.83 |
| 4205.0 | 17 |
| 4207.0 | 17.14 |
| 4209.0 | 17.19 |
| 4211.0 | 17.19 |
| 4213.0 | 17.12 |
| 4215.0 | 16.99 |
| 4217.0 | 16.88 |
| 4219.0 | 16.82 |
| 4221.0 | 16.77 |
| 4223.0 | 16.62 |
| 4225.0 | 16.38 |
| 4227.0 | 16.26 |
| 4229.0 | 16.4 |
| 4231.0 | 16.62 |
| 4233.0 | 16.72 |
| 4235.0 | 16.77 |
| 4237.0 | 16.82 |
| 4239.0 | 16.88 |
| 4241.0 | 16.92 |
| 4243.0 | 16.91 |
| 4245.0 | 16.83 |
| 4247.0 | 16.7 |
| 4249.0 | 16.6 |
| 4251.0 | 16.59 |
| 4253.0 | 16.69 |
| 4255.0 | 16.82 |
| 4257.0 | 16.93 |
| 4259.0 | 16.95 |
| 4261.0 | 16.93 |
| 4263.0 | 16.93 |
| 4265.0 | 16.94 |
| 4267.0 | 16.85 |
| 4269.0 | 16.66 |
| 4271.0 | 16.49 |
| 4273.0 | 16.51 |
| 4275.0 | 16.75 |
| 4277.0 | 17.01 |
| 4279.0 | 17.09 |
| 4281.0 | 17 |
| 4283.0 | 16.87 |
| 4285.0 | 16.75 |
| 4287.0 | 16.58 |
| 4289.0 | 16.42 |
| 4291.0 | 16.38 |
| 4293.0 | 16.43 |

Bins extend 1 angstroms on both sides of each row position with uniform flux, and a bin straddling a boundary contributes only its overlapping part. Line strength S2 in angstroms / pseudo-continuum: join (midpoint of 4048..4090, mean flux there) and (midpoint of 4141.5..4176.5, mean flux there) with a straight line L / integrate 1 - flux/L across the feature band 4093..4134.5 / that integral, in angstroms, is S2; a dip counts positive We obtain 2.48 angstroms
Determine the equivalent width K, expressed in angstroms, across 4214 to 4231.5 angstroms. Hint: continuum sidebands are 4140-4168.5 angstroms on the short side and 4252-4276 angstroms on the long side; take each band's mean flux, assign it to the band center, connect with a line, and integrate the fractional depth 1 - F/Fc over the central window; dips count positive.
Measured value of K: 0.28 angstroms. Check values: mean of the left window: 17.1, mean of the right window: 16.8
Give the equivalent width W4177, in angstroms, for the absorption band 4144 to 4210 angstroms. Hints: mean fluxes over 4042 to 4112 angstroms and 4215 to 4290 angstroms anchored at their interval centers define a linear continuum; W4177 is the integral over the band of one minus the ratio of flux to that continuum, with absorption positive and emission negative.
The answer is -1.7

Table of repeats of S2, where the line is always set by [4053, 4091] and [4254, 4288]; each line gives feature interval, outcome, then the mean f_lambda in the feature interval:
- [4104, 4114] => 0.6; 15.8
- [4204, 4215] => -0.2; 17.1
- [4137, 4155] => -0.3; 17.1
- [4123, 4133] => -0.1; 17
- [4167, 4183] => -0.1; 16.9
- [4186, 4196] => -0.1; 17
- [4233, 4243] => 0.0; 16.8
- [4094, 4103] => 1.4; 14.2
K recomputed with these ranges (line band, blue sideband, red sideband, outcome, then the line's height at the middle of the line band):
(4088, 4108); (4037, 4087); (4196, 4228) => 2.2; 16.9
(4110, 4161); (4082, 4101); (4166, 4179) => -1.5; 16.5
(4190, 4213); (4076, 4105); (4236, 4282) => -0.7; 16.5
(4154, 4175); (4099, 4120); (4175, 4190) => -0.7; 16.5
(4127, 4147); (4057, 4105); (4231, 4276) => -0.8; 16.4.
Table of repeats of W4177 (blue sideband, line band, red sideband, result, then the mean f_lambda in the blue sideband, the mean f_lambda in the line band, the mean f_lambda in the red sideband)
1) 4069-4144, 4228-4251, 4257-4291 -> -0.04 angstroms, 16.4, 16.7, 16.8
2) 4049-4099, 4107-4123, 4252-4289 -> 0.06 angstroms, 16.7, 16.7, 16.8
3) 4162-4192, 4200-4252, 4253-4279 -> 0.28 angstroms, 17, 16.8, 16.8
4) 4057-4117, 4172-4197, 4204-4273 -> -0.50 angstroms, 16.2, 16.9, 16.8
